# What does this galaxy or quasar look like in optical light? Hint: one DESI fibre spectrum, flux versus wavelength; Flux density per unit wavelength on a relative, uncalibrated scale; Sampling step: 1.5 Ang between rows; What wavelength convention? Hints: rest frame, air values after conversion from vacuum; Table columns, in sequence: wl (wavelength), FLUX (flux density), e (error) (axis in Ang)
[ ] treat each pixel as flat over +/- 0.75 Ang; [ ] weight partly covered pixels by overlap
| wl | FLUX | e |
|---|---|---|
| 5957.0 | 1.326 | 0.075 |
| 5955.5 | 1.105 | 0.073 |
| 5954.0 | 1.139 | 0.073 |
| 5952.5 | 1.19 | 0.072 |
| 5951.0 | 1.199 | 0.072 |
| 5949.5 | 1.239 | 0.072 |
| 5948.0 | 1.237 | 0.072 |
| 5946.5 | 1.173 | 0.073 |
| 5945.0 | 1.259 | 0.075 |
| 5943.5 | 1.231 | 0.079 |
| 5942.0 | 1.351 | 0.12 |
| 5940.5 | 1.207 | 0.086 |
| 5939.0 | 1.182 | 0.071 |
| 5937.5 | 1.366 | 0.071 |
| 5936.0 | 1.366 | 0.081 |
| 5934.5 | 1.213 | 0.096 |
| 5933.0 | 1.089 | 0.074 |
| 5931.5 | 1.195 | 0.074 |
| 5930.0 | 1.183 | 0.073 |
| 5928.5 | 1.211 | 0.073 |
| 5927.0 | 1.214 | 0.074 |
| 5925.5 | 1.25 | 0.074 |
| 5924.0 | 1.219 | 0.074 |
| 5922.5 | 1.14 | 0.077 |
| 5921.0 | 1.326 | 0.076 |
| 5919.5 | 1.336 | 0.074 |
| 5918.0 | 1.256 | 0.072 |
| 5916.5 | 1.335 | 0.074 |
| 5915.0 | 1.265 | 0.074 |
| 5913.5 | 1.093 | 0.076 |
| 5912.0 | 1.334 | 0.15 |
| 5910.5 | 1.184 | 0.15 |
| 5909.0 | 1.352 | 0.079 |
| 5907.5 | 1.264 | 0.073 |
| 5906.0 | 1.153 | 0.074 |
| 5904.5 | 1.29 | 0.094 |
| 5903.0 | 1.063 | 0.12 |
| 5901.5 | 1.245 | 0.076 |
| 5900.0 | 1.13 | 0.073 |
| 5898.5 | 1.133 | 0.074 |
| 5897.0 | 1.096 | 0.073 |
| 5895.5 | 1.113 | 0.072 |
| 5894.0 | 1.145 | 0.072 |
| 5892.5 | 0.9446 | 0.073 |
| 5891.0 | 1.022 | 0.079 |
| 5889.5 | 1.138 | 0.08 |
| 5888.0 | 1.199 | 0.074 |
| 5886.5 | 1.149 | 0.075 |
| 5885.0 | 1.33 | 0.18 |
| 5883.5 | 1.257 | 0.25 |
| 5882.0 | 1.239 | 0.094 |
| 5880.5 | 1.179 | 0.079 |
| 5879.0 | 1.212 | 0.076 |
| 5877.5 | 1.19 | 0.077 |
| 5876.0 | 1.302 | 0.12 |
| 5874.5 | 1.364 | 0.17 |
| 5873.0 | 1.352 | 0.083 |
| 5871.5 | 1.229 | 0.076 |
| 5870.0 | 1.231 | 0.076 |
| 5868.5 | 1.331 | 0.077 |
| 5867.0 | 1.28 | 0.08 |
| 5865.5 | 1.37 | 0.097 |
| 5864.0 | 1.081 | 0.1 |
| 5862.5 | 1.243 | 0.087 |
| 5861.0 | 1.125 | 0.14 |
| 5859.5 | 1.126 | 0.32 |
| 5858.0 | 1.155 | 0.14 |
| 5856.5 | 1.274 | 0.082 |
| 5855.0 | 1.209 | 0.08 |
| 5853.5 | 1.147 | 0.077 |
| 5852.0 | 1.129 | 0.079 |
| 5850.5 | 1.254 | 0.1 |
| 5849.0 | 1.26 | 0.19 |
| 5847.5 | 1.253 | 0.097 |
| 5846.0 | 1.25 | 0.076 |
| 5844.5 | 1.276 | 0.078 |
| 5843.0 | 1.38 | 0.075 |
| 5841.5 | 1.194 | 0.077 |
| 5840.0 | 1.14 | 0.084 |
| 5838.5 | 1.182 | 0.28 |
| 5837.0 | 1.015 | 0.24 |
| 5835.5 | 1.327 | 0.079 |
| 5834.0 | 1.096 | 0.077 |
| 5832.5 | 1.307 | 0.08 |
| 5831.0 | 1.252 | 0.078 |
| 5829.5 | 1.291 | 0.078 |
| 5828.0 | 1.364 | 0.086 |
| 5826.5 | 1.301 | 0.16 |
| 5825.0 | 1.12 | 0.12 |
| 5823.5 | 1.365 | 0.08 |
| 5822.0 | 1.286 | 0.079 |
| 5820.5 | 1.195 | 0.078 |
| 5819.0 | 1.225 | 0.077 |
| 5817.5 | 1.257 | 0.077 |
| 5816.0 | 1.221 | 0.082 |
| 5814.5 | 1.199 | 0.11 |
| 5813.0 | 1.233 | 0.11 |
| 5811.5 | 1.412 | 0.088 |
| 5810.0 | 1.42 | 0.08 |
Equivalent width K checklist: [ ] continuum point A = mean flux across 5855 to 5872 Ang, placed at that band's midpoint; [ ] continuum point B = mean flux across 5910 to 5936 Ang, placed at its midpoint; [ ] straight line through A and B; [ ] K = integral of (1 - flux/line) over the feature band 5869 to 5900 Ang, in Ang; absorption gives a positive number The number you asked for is 0.85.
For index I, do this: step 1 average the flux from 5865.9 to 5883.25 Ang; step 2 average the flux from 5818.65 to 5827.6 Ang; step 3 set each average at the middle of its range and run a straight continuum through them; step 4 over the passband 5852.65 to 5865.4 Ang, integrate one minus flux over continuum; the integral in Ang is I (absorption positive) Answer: 0.84 Ang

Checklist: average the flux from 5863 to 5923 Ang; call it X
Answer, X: 1.22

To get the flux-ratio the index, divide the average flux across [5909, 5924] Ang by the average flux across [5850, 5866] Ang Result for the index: 1.1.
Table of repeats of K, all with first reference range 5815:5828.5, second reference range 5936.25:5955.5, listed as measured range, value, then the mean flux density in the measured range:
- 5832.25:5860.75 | 1.0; 1.21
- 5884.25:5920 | 1.4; 1.19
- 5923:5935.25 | 0.4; 1.2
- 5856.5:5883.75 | 0.2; 1.24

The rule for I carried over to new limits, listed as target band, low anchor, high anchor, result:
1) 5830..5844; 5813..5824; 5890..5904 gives -0.01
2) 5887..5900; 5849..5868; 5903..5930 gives 1.32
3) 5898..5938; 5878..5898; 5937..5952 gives -0.94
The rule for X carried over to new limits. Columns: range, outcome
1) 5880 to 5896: 1.16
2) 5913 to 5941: 1.24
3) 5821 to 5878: 1.24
